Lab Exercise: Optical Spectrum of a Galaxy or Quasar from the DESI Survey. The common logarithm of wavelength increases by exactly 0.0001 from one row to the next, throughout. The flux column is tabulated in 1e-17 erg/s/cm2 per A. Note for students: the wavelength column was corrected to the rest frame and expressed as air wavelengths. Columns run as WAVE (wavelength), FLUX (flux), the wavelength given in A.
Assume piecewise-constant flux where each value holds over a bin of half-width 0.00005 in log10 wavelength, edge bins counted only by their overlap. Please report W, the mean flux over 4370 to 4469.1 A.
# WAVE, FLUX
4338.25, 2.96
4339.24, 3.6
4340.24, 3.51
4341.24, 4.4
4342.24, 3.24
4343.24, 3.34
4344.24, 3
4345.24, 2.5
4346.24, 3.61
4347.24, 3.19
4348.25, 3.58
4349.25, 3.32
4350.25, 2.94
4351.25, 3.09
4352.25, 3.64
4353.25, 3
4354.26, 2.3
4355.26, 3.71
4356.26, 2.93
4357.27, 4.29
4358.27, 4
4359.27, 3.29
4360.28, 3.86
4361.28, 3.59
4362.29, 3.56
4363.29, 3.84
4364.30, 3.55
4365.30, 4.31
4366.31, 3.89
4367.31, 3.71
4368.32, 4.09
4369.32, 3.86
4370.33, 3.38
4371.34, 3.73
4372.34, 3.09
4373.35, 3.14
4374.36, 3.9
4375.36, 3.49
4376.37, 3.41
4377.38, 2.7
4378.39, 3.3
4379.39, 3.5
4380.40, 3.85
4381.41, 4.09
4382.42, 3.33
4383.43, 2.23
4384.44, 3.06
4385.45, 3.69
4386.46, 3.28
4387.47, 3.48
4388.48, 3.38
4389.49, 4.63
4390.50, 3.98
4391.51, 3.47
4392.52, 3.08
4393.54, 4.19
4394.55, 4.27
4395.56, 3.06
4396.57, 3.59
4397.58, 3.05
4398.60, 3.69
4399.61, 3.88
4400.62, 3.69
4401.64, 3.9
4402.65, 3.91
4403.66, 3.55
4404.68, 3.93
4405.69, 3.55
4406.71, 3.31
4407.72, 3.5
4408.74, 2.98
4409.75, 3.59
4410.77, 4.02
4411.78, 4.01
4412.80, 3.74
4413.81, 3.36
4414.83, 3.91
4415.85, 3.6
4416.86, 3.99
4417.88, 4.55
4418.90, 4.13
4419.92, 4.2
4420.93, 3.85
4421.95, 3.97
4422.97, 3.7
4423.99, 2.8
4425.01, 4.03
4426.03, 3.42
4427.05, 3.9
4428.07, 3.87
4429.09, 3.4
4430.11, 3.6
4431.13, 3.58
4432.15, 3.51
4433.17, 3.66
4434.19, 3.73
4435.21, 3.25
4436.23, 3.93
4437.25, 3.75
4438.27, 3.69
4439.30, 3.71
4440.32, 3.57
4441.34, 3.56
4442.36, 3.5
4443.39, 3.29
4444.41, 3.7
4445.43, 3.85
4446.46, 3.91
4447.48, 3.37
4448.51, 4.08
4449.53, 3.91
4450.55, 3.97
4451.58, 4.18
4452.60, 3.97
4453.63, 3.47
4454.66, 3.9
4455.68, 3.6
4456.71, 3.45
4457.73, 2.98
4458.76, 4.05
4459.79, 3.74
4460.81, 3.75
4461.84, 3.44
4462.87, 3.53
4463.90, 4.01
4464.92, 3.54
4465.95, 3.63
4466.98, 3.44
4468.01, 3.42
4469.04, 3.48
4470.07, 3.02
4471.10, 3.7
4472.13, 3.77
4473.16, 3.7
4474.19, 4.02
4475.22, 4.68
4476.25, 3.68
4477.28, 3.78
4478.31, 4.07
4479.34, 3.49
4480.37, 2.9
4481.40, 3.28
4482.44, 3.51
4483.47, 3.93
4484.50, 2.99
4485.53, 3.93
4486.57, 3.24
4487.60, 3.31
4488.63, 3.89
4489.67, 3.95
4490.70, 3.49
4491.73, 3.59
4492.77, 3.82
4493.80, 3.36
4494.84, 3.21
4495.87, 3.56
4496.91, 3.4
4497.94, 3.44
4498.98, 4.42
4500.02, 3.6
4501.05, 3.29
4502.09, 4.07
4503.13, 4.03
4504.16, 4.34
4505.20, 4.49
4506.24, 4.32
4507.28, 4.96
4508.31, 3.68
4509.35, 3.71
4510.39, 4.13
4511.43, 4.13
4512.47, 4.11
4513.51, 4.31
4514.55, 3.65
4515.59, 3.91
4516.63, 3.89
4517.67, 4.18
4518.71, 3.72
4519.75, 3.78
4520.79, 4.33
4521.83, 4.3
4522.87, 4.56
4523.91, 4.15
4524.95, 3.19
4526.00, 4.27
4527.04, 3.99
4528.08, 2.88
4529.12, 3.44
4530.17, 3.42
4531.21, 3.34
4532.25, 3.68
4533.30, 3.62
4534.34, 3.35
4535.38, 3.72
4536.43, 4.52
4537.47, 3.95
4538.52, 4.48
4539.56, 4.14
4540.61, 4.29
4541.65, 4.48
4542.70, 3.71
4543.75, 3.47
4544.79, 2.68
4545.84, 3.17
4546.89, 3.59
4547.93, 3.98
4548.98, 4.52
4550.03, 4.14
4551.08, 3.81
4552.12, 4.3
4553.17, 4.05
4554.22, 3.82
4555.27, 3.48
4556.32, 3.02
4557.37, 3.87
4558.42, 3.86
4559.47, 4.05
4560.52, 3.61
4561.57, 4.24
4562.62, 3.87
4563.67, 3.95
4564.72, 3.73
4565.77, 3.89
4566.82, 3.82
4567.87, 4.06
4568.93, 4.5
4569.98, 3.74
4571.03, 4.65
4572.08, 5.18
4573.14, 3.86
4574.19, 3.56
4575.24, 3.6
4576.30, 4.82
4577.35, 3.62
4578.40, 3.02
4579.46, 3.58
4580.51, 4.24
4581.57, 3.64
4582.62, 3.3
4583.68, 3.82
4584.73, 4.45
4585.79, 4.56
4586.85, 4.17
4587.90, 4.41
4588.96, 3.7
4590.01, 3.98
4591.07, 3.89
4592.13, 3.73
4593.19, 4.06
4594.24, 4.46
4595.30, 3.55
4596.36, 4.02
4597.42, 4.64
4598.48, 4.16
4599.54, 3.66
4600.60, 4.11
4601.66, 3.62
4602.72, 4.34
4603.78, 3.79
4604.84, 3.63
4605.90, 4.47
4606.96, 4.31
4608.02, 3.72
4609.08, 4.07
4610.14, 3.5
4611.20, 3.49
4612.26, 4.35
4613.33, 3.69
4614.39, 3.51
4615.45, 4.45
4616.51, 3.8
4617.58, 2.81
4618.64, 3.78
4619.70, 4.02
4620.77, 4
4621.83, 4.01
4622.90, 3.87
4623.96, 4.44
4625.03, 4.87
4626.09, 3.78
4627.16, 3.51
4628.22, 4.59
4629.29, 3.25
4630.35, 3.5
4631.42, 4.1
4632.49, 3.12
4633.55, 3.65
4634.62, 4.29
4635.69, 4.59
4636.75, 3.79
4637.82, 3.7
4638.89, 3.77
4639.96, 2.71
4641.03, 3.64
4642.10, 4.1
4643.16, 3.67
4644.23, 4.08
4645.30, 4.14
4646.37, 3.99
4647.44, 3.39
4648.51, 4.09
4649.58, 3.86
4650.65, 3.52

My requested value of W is 3.63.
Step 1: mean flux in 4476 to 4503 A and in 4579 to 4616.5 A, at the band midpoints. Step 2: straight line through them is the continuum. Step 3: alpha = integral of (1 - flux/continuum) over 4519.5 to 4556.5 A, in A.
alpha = -0.7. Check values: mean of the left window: 3.59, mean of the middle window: 3.83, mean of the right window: 3.97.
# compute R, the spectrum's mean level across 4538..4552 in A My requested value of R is 3.9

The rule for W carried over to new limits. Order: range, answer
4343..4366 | 3.41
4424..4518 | 3.72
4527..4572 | 3.85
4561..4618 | 3.96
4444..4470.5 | 3.67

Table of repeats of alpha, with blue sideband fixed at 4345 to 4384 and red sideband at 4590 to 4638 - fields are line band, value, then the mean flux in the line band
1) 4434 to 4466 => -0.6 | 3.69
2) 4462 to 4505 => 0.4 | 3.65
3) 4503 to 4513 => -1.3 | 4.2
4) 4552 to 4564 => 0.0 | 3.82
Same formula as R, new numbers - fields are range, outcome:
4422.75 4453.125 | 3.68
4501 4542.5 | 3.98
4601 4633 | 3.88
